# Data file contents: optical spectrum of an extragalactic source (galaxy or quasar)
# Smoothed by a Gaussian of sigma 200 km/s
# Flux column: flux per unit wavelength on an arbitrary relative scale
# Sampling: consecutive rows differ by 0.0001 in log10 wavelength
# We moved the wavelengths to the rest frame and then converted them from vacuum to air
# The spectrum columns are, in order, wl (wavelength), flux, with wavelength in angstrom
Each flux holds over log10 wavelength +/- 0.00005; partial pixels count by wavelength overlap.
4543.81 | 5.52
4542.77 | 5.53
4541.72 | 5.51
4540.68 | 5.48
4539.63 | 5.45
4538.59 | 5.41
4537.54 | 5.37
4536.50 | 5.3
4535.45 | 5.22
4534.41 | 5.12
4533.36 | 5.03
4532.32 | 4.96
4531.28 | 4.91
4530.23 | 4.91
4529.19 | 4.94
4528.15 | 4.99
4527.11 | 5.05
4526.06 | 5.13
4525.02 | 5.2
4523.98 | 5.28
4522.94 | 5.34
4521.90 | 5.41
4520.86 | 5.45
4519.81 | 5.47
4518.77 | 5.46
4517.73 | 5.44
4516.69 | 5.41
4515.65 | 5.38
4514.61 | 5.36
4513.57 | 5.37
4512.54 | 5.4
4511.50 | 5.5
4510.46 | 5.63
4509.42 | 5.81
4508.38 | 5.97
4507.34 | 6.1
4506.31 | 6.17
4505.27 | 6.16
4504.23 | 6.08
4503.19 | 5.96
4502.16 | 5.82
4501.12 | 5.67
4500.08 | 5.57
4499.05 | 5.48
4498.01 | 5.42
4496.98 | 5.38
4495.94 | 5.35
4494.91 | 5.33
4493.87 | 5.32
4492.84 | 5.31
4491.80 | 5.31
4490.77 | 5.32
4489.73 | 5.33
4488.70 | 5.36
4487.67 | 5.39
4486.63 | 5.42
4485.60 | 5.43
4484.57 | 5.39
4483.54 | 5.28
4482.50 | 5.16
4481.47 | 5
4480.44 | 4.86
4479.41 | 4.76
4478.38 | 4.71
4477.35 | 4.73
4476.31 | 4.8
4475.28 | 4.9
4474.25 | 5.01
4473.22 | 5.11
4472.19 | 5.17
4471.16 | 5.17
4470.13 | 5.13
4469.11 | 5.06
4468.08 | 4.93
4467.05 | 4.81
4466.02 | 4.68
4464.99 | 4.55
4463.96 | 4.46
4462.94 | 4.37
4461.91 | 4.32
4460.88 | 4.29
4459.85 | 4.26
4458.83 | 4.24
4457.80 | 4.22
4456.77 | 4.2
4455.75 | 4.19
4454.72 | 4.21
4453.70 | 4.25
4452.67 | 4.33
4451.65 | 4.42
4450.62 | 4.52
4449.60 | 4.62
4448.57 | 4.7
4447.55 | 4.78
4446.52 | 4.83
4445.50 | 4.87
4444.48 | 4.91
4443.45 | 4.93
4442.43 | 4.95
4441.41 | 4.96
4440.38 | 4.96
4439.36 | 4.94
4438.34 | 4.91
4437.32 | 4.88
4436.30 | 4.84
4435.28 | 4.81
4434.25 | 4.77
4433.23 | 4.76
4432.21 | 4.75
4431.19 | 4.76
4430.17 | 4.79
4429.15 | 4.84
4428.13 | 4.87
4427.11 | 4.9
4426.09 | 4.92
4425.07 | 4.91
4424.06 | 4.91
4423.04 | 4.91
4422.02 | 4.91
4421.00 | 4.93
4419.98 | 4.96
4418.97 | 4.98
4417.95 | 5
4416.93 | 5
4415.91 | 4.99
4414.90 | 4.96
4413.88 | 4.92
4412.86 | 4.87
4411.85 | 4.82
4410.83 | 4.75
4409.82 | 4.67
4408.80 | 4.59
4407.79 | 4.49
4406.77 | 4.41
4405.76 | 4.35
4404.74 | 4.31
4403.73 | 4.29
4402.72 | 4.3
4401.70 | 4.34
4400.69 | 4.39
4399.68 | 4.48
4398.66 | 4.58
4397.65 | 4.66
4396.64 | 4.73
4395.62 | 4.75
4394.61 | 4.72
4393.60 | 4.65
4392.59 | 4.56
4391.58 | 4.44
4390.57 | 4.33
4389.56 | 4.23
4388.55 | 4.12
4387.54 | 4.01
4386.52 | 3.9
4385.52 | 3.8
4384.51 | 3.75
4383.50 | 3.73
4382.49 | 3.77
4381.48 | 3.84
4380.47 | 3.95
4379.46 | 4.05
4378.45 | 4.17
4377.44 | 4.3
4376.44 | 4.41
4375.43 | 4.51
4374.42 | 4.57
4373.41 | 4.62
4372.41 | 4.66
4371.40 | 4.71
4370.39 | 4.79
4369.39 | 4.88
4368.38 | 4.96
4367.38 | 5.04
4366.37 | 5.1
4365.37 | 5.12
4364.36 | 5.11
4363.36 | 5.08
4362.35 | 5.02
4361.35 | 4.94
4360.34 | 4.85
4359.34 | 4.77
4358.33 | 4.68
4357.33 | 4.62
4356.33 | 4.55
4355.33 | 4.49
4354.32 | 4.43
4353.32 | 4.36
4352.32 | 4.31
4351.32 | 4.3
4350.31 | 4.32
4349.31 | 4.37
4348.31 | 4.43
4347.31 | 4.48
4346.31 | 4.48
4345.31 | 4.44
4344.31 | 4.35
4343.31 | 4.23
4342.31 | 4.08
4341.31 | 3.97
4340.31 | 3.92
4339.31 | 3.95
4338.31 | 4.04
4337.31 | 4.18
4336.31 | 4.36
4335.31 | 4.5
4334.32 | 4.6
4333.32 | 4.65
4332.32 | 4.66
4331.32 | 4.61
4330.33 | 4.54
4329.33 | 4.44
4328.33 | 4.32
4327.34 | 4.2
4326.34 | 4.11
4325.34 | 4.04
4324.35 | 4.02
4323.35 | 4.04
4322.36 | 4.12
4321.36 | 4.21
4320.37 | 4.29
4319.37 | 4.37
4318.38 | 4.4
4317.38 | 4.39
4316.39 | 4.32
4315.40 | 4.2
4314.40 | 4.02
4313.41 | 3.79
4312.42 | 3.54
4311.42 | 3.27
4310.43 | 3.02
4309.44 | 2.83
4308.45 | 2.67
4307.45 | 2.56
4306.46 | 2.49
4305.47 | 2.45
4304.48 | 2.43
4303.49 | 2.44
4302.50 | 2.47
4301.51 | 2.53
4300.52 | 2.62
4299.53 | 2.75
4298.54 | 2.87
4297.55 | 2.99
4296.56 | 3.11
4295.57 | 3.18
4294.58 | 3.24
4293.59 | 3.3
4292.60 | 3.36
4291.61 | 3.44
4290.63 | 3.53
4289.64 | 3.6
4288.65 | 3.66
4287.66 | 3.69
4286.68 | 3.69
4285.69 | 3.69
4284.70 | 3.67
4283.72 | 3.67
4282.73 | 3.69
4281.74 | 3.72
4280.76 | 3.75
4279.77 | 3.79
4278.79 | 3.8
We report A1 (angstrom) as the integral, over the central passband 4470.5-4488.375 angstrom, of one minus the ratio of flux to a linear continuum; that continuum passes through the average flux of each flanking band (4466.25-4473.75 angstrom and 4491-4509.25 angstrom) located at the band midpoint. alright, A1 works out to 0.5 angstrom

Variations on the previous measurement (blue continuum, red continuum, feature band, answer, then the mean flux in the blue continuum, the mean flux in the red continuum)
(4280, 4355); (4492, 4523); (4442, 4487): 3.76 angstrom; 3.79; 5.58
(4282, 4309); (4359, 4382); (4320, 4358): -2.98 angstrom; 3.11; 4.67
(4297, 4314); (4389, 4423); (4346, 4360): -3.01 angstrom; 2.82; 4.65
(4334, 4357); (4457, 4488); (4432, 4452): -0.40 angstrom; 4.31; 4.84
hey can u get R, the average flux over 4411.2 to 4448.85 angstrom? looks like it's 4.88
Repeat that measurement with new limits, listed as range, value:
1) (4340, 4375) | 4.6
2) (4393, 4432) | 4.73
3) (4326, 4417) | 4.47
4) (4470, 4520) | 5.39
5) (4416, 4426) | 4.95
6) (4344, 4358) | 4.43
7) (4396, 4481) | 4.71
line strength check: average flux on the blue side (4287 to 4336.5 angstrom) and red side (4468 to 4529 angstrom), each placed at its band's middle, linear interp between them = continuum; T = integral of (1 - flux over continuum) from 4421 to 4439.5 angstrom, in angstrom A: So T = -0.5 angstrom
